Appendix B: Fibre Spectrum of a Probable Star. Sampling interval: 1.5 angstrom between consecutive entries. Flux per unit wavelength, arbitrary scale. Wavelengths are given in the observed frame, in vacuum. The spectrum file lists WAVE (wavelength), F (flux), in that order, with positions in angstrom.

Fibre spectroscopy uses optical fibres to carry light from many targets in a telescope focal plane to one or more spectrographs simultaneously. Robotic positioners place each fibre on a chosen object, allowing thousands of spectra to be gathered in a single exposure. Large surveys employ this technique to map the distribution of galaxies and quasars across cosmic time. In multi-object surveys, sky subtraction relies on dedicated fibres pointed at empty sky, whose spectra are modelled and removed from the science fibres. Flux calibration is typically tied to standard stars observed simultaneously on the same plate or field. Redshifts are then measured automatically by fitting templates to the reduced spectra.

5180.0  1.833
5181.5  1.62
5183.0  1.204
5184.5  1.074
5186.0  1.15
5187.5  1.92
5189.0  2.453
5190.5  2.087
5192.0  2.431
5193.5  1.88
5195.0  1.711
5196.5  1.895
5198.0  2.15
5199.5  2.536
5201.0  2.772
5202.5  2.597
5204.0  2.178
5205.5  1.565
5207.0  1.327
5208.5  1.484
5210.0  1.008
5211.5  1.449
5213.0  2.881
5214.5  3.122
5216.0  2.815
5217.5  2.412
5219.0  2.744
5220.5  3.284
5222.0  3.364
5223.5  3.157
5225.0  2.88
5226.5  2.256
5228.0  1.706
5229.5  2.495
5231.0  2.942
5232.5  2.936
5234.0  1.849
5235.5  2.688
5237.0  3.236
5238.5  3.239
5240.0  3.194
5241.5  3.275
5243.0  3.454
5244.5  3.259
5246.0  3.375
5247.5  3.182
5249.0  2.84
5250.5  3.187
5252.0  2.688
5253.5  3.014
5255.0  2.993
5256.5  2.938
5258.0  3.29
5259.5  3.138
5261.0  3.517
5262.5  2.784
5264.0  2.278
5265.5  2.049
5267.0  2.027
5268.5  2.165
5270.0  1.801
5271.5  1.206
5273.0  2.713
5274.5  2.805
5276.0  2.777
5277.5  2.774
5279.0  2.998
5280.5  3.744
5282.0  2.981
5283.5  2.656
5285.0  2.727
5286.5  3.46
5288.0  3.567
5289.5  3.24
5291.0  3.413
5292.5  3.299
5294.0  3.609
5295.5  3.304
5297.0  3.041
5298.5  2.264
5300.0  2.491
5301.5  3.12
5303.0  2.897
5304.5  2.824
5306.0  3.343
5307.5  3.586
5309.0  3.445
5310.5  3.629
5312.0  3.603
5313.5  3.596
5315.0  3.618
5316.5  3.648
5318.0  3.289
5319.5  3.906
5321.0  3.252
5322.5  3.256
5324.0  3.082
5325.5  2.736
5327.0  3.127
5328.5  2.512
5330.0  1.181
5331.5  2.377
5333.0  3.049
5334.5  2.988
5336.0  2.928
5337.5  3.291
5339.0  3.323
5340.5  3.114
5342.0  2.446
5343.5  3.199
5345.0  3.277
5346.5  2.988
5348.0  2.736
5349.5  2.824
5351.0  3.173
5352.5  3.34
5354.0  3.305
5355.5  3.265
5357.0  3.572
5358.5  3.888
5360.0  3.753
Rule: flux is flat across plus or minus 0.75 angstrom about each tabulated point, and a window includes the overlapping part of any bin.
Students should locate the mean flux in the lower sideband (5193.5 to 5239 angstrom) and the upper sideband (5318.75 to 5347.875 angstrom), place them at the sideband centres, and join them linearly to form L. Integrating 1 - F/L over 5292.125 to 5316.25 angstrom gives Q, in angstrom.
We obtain -3.6 angstrom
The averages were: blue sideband 2.41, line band 3.24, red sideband 2.94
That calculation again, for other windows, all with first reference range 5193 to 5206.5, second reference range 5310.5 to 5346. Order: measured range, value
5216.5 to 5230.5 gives -2.4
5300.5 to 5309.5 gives -0.8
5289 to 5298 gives -1.5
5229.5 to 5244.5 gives -3.5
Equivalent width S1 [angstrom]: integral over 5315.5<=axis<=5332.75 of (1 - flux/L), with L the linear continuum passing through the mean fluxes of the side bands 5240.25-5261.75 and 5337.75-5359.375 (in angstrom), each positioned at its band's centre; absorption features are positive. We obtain 1.2 angstrom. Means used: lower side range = 3.15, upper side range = 3.18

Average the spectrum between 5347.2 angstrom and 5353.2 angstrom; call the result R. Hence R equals 3.02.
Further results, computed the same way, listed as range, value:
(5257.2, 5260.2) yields 3.21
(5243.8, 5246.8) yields 3.32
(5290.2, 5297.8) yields 3.33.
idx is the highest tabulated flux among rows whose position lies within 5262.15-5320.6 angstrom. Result 3.906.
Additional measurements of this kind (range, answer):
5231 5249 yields 3.454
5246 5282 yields 3.744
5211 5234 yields 3.364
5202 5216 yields 3.122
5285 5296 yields 3.609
